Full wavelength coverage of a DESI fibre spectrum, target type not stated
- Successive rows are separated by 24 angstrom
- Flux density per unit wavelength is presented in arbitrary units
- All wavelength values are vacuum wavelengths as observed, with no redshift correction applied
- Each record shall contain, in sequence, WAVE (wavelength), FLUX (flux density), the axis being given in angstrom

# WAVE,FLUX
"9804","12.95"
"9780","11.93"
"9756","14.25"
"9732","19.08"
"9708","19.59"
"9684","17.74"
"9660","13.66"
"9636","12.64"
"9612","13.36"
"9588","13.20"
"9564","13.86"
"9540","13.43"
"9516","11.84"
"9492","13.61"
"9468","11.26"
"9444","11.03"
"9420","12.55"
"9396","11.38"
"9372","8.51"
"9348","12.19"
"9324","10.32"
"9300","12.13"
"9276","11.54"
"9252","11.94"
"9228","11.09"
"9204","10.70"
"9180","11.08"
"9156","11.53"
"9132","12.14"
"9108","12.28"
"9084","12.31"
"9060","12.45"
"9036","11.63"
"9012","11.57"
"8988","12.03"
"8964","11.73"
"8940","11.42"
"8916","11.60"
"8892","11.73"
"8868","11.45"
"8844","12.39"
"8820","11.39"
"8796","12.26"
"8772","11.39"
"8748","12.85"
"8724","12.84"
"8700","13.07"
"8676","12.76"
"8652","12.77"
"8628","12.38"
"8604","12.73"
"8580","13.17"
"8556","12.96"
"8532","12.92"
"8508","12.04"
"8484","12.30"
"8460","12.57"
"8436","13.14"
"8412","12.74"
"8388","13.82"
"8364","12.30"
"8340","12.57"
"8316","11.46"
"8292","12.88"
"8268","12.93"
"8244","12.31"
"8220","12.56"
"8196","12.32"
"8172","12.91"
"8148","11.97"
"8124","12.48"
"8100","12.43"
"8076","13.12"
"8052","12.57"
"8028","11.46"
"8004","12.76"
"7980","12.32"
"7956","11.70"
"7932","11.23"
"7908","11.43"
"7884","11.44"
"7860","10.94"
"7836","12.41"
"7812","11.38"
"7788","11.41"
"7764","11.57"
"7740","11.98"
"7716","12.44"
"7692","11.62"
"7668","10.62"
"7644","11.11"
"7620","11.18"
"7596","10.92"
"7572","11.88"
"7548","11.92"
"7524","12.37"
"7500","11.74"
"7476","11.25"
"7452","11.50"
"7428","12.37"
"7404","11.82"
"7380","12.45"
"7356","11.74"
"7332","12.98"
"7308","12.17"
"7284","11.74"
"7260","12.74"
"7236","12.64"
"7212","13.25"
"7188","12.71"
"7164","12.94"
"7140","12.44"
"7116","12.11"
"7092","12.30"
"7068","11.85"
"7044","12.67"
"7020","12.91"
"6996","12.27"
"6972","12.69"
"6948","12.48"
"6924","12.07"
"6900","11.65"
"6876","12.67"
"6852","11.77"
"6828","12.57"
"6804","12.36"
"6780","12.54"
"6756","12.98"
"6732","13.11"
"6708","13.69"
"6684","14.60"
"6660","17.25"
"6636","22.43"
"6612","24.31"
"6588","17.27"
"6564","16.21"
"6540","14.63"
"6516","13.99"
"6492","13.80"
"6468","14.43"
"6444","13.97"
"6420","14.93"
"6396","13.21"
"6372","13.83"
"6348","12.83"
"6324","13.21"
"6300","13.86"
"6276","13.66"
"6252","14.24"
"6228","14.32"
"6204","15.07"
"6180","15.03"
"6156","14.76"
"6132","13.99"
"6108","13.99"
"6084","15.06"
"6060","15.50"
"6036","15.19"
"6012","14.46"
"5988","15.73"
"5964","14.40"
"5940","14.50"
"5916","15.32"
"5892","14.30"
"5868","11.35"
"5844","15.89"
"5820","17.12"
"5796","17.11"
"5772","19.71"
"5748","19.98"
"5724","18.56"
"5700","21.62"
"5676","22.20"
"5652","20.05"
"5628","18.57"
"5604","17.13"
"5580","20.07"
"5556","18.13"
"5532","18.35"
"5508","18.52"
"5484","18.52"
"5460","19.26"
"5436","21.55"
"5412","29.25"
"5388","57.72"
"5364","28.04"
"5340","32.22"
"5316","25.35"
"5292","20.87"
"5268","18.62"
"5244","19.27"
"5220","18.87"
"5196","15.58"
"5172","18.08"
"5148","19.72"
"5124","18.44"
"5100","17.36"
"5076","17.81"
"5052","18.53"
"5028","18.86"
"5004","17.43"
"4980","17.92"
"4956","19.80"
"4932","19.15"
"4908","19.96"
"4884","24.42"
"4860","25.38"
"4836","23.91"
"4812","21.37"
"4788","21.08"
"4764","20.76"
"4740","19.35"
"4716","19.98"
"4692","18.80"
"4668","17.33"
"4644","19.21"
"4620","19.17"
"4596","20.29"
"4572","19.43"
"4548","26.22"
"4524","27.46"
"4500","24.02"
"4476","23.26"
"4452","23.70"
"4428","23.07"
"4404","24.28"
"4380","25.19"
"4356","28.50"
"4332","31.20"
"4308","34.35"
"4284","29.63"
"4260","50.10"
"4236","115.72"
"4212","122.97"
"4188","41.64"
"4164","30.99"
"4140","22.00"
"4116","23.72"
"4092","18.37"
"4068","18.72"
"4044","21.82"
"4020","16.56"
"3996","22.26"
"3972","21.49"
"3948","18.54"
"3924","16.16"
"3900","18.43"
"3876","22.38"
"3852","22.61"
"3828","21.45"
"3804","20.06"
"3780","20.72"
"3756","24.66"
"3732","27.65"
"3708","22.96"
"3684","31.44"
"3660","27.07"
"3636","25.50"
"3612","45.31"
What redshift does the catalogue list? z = 2.471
